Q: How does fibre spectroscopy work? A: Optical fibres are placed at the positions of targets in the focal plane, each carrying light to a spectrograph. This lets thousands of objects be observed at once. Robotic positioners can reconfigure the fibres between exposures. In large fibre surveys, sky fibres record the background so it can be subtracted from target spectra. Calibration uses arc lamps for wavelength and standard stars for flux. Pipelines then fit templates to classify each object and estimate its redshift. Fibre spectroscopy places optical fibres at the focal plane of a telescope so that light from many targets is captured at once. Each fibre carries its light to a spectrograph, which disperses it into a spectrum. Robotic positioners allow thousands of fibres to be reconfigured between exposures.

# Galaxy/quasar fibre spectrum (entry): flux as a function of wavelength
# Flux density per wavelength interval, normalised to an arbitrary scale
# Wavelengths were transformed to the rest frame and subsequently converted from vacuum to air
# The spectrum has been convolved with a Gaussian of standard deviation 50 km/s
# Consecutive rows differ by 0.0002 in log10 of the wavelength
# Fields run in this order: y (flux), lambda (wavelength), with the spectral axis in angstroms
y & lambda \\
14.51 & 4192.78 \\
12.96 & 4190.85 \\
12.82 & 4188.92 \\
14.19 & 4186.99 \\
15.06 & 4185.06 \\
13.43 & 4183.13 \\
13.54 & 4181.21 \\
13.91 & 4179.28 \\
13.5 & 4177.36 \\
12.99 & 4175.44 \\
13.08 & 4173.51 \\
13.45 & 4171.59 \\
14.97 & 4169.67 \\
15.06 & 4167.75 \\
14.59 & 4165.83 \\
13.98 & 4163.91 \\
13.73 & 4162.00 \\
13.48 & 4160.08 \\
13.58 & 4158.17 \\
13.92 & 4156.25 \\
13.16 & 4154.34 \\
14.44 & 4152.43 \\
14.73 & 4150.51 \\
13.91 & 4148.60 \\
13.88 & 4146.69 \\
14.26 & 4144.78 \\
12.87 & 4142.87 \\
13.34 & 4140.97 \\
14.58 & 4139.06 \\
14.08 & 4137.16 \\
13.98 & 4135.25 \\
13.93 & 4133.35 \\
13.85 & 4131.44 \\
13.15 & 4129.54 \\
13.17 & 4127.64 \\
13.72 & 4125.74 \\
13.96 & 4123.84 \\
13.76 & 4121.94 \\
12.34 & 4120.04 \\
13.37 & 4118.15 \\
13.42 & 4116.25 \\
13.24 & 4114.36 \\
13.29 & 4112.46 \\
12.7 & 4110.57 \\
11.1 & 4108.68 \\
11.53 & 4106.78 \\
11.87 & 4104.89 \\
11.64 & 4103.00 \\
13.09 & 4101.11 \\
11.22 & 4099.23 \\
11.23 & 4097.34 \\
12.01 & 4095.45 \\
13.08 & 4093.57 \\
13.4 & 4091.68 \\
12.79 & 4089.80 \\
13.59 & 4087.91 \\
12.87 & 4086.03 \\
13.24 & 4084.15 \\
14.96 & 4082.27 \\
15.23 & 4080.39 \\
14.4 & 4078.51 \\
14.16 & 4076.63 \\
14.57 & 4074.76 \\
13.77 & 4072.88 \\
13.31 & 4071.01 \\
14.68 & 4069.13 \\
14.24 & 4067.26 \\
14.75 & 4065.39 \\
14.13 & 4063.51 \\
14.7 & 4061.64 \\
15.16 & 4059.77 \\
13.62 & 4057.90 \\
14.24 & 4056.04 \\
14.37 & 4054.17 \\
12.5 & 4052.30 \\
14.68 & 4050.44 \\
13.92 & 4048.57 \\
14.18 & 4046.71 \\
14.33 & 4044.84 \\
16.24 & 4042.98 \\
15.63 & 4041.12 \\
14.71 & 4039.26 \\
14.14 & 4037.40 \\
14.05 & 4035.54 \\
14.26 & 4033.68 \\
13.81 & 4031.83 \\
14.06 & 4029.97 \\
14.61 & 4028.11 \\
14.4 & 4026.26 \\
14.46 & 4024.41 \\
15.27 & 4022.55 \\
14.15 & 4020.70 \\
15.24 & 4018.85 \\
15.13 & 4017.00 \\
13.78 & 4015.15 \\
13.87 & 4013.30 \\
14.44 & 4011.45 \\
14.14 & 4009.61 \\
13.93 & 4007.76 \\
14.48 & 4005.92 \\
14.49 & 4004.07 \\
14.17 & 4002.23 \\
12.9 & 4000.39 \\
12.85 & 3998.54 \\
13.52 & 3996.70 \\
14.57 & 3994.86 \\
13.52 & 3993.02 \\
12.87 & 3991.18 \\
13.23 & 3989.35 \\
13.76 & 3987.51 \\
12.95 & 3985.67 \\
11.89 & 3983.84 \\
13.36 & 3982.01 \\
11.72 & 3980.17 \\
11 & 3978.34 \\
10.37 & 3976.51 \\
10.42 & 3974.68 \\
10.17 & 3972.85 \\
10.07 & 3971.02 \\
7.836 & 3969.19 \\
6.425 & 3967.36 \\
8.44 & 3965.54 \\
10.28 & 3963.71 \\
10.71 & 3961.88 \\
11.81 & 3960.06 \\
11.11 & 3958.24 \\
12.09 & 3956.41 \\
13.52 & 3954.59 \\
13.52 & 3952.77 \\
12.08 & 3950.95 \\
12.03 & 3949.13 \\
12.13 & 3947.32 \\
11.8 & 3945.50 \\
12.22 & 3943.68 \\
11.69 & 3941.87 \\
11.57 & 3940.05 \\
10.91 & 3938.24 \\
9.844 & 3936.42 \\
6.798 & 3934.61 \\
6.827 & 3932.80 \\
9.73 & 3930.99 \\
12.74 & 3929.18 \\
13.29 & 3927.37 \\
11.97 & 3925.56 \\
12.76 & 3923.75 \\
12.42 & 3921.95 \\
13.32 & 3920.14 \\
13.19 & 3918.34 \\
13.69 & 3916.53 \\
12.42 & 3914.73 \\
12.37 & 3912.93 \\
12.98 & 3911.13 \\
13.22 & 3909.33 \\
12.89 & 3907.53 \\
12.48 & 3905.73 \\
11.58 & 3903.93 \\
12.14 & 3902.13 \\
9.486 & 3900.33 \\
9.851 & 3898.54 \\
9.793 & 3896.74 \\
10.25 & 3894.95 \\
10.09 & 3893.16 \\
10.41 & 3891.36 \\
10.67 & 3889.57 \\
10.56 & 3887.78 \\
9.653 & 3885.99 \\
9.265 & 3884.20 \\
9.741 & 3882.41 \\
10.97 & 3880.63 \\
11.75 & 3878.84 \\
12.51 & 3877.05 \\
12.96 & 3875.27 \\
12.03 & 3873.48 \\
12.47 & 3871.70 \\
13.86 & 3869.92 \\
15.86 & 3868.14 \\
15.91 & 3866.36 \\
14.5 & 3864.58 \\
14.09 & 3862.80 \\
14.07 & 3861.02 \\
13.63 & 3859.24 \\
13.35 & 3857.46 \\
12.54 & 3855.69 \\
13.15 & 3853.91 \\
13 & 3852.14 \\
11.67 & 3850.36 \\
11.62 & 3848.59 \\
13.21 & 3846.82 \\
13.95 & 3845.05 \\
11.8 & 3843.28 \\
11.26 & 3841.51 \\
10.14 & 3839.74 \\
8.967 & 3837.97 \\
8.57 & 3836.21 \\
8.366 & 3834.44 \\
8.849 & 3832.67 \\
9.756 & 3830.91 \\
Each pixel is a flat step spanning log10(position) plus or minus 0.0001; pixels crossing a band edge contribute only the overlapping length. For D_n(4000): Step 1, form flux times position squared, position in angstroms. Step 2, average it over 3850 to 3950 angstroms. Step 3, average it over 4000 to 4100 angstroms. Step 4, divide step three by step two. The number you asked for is 1.28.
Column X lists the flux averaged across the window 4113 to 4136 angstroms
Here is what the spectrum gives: 13.5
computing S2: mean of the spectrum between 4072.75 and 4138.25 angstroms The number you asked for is 13.2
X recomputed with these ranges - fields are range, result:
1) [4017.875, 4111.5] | 13.8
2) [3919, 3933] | 11.9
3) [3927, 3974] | 10.7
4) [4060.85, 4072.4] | 14.3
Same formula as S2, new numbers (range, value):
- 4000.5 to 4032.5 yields 14.3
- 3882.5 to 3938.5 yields 11.2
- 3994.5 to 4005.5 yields 13.7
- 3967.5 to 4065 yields 13.5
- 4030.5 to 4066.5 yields 14.4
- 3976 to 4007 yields 13.1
